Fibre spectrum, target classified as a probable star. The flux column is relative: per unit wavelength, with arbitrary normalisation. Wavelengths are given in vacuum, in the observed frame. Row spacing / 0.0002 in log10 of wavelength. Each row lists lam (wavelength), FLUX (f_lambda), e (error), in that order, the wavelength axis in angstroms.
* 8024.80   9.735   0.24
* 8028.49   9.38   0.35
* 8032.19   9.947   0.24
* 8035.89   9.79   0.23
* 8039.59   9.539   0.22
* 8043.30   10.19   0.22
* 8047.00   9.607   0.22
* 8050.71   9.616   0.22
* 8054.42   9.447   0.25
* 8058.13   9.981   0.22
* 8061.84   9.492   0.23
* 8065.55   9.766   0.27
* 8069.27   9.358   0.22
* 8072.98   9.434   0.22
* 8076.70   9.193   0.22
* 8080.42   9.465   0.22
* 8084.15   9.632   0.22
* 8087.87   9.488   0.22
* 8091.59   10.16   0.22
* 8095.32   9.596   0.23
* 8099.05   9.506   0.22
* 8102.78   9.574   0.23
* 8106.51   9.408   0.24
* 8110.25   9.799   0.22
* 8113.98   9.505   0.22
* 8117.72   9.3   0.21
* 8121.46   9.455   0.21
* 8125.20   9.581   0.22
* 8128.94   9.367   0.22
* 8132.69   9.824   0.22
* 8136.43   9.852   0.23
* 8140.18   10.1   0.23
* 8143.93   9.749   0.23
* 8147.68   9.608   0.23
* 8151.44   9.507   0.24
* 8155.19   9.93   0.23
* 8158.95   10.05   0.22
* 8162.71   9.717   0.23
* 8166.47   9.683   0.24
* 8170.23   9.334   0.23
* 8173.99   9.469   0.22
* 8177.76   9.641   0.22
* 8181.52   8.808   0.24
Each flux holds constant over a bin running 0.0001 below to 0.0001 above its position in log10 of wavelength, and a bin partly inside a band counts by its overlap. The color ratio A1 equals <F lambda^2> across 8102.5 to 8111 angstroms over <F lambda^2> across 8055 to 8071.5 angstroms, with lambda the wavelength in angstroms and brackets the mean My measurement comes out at 1.00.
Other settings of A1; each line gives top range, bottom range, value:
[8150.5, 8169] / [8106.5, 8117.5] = 1.04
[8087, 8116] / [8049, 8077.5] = 1.02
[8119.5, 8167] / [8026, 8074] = 1.03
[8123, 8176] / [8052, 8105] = 1.03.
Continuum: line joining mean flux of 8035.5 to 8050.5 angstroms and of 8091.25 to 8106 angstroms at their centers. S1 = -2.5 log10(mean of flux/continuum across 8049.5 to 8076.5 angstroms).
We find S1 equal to 0.02 mag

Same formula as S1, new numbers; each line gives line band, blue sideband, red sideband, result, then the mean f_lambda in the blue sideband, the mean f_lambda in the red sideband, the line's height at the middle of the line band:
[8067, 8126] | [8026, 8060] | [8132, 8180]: 0.02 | 9.72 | 9.72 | 9.72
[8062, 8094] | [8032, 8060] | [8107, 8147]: 0.02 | 9.75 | 9.64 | 9.71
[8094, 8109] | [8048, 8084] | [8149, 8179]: 0.01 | 9.53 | 9.66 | 9.58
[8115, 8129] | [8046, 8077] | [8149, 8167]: 0.03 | 9.56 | 9.78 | 9.69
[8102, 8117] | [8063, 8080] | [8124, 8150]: 0.01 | 9.44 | 9.72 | 9.61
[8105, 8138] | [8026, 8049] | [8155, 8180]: 0.01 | 9.74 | 9.66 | 9.69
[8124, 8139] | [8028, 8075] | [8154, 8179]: 0.00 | 9.66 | 9.68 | 9.68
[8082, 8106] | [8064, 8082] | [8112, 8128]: -0.02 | 9.44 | 9.46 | 9.45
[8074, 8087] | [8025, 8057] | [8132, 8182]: 0.03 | 9.7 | 9.68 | 9.69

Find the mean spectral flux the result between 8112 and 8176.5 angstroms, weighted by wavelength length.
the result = 9.65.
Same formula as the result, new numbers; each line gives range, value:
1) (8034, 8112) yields 9.62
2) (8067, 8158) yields 9.6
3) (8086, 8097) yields 9.76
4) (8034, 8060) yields 9.74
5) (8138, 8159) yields 9.8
